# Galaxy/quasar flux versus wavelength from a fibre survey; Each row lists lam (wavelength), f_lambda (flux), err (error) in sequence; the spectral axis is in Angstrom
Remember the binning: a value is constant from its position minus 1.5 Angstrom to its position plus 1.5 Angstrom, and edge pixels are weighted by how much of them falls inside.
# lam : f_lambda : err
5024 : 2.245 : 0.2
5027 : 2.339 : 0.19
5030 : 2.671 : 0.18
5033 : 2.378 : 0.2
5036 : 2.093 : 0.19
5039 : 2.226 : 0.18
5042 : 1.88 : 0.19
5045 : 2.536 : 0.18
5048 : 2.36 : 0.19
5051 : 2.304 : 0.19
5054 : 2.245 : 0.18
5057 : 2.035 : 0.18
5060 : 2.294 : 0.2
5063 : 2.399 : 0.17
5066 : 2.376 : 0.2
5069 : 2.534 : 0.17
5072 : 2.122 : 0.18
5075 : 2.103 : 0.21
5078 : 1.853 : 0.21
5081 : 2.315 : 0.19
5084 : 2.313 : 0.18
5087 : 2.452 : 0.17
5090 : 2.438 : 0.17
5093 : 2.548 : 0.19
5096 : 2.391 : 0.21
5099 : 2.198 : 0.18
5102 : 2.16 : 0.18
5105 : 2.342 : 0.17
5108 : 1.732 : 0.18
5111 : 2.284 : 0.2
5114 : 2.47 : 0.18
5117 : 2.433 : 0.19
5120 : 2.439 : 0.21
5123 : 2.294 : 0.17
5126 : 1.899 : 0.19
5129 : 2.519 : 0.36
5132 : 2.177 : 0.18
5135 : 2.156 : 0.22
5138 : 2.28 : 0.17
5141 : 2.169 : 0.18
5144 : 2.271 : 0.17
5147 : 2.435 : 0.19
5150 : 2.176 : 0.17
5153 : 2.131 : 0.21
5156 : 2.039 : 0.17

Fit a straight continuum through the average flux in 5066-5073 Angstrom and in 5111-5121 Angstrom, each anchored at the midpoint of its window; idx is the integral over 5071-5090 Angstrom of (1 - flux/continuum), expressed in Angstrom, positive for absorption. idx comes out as 1.3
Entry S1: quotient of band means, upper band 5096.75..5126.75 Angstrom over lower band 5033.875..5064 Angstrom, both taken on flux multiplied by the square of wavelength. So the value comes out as 1.0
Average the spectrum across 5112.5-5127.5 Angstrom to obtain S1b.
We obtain 2.31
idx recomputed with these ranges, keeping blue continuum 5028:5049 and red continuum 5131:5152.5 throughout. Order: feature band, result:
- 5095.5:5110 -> 0.7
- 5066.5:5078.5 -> 0.5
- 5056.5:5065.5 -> 0.0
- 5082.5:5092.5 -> -0.6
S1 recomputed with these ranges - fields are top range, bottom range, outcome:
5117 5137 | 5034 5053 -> 1.04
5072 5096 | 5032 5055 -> 1.03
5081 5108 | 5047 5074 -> 1.03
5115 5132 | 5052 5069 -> 1.03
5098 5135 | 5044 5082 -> 1.01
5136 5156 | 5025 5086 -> 1.02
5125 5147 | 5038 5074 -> 1.01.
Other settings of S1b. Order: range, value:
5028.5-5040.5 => 2.34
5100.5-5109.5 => 2.08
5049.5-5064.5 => 2.26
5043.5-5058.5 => 2.3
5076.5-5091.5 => 2.27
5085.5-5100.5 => 2.41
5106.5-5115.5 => 2.16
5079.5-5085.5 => 2.31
